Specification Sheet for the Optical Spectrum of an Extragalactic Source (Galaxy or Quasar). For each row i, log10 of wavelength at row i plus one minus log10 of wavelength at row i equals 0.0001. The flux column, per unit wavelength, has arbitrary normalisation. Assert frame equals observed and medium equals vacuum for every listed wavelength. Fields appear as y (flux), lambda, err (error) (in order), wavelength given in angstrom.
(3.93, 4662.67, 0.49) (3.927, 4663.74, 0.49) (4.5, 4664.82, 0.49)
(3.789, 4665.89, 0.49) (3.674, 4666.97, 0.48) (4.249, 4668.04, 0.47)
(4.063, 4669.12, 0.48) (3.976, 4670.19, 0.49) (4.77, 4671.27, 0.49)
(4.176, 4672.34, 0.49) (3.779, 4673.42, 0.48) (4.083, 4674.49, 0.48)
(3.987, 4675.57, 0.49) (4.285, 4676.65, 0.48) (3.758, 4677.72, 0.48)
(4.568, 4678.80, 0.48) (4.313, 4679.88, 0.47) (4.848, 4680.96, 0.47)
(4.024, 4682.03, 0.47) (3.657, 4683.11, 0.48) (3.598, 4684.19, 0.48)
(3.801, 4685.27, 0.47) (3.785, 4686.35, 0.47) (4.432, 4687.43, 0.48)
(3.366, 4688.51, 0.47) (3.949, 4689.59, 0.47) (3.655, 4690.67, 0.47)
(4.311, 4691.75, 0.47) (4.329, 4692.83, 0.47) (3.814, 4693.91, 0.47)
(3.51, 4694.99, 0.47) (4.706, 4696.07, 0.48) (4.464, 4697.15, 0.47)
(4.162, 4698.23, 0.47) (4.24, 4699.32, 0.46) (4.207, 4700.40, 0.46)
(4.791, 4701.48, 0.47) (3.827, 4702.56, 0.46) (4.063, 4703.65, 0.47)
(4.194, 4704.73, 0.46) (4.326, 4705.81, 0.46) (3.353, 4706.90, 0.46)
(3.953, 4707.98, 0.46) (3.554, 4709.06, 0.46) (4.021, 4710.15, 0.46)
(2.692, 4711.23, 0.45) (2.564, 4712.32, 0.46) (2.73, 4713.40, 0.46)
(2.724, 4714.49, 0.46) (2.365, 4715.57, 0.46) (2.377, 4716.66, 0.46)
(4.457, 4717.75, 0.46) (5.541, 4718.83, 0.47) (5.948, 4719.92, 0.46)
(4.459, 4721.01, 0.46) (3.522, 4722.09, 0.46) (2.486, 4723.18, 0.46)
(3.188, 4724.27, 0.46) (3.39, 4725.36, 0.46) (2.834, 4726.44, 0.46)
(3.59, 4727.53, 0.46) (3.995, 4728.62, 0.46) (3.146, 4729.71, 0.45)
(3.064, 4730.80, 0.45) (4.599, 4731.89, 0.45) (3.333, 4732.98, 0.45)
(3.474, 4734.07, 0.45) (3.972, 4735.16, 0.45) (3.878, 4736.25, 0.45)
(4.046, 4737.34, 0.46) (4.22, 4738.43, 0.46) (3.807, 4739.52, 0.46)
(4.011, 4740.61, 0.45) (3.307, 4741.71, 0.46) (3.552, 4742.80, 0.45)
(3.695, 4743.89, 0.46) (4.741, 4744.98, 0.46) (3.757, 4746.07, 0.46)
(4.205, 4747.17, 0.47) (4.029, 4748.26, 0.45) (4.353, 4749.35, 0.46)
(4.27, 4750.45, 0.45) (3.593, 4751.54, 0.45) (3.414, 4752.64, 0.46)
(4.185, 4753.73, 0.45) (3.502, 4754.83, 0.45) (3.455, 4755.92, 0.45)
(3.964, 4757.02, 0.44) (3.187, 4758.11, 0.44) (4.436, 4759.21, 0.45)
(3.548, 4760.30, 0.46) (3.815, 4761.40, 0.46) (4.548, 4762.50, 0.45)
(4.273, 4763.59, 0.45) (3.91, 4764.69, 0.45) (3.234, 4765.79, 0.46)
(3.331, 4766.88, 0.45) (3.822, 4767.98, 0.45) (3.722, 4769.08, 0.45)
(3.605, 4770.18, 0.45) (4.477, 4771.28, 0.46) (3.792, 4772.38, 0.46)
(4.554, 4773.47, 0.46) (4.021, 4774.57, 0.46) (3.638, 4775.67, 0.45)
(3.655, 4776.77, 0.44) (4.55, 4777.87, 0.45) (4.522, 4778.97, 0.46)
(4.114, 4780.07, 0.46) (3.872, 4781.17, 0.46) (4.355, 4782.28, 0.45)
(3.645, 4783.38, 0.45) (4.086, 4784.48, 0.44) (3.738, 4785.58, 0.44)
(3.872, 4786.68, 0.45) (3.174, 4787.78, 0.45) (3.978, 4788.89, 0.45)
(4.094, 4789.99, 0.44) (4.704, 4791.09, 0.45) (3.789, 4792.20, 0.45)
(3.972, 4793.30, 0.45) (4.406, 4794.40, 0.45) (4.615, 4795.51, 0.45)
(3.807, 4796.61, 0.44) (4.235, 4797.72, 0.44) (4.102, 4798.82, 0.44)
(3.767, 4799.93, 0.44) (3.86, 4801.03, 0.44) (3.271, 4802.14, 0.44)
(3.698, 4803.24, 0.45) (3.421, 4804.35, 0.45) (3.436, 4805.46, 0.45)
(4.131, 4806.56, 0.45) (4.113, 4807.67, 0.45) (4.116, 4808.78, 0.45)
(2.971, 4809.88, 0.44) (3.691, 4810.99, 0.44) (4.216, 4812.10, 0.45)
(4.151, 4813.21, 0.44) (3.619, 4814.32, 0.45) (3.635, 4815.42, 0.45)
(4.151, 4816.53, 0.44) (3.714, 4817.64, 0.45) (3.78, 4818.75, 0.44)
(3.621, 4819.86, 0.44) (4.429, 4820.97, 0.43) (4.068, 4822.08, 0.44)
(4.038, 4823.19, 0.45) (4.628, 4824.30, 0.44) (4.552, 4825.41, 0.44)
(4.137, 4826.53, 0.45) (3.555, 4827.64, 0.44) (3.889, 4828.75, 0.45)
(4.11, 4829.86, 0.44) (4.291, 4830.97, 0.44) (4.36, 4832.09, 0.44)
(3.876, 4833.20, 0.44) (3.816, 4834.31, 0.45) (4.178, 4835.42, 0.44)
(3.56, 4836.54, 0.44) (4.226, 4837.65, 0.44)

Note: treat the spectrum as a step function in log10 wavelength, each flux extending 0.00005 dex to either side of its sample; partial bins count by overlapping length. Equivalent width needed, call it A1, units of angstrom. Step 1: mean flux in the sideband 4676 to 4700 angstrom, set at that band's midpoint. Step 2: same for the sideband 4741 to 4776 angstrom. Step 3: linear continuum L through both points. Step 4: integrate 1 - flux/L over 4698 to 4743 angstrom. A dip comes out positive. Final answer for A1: 3.1 angstrom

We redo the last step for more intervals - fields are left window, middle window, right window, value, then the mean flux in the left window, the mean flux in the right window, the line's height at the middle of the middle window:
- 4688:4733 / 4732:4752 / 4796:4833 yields -0.56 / 3.76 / 3.93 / 3.81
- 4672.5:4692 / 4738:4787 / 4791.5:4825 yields 0.42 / 4.01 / 3.92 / 3.95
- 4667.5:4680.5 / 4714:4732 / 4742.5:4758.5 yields 1.68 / 4.17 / 3.87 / 3.98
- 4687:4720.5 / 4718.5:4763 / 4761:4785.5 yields 1.01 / 3.89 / 3.98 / 3.94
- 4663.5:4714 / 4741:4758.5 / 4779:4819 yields 0.46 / 3.97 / 3.91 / 3.94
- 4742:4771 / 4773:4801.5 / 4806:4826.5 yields -0.89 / 3.85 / 3.98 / 3.92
